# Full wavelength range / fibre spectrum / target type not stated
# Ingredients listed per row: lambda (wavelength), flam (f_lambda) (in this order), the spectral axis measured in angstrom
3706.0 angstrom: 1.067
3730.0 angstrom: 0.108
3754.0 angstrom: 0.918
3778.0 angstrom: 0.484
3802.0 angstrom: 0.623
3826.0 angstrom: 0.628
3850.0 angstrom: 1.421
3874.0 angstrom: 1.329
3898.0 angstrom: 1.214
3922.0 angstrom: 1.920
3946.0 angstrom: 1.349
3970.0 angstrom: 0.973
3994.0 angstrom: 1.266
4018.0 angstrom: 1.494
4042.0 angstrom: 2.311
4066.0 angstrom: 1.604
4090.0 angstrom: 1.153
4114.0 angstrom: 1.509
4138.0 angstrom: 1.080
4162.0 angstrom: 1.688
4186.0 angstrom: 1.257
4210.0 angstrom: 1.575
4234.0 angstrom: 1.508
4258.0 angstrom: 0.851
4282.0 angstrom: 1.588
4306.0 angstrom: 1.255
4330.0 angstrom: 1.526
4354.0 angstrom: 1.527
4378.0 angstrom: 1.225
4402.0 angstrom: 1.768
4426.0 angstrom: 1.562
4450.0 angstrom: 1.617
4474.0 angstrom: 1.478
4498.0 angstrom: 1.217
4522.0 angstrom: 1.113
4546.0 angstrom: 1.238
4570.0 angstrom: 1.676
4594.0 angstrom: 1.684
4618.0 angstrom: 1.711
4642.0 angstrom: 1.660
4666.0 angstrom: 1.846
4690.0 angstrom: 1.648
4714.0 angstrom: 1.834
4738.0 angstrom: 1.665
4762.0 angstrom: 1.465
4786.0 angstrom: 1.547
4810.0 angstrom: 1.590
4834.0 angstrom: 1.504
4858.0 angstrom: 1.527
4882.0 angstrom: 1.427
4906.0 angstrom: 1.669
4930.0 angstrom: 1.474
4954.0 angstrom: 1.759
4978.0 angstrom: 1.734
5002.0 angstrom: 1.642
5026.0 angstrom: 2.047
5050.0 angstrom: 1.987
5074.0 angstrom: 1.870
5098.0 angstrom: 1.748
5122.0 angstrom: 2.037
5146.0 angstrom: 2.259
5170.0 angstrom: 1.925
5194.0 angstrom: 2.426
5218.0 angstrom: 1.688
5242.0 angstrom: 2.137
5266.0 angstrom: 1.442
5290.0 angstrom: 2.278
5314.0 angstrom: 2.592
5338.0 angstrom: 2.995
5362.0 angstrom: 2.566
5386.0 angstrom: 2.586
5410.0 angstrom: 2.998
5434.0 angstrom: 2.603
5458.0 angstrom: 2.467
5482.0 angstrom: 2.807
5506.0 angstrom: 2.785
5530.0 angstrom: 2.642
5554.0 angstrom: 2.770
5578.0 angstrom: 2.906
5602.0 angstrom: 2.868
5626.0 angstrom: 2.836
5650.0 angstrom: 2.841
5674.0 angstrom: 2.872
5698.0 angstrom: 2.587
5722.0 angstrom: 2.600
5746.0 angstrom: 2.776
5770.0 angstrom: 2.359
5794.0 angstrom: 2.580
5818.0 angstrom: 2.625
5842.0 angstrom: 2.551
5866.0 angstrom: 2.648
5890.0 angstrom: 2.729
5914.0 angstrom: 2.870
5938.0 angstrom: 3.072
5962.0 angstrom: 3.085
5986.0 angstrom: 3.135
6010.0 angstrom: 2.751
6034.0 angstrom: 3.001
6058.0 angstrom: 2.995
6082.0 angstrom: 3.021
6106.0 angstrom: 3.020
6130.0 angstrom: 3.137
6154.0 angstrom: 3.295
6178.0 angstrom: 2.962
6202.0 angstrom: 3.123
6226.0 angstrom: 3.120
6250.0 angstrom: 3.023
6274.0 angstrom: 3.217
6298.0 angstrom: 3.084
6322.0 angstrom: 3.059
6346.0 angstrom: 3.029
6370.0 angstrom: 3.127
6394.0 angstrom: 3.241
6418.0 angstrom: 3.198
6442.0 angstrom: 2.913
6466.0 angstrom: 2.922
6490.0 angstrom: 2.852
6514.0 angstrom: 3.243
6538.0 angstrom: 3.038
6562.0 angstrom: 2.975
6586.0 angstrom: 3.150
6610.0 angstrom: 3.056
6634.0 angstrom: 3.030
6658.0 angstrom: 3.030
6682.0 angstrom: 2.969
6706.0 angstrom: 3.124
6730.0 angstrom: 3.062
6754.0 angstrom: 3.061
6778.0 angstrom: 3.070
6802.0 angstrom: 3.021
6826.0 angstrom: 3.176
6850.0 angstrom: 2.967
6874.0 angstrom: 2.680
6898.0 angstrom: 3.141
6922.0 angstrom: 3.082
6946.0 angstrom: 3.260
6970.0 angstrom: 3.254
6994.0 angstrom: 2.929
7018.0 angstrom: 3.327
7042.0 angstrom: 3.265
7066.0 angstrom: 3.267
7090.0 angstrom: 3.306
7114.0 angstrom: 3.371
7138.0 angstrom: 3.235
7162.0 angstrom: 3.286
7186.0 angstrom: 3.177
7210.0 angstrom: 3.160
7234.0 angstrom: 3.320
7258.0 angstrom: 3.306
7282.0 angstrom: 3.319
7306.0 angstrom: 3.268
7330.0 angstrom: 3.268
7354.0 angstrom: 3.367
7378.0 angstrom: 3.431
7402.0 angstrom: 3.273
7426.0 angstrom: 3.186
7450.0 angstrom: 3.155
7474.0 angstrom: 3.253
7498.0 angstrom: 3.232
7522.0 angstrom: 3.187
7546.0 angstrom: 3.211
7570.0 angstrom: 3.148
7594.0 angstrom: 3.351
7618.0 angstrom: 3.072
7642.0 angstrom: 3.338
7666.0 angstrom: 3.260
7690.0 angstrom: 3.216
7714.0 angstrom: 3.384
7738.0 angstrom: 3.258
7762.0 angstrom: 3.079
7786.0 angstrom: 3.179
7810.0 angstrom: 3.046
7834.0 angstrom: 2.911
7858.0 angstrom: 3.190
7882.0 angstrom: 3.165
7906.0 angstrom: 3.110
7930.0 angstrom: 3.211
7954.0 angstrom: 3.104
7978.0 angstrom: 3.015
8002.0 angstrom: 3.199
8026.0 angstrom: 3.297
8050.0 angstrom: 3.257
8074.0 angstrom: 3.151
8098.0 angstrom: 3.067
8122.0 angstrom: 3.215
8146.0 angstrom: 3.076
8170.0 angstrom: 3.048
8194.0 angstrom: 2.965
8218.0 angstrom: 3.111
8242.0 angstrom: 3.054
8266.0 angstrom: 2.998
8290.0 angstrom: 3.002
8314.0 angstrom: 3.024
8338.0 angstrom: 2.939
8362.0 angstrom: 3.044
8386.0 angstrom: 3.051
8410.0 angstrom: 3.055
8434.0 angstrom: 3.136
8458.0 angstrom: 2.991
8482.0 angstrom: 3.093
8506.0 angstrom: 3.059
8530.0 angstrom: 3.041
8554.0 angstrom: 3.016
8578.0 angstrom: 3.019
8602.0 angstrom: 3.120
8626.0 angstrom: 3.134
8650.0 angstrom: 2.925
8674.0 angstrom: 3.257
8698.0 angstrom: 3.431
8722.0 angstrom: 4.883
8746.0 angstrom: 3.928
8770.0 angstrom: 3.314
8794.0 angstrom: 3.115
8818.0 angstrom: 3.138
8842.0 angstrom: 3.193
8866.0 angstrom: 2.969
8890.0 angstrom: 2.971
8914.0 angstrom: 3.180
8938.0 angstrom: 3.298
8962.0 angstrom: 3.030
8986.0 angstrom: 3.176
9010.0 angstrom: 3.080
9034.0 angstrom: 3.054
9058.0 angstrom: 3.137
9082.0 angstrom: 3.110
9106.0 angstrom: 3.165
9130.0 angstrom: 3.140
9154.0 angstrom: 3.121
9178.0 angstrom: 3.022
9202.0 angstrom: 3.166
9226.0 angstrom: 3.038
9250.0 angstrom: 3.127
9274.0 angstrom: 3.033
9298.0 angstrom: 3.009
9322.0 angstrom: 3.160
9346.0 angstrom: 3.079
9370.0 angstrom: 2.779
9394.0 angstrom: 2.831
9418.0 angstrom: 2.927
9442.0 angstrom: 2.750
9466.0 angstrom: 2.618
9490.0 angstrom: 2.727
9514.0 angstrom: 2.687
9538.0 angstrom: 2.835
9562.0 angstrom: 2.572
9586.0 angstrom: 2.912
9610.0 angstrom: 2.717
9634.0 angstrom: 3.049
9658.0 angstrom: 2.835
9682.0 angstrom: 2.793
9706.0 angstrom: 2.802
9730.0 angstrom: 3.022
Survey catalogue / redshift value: 0.33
